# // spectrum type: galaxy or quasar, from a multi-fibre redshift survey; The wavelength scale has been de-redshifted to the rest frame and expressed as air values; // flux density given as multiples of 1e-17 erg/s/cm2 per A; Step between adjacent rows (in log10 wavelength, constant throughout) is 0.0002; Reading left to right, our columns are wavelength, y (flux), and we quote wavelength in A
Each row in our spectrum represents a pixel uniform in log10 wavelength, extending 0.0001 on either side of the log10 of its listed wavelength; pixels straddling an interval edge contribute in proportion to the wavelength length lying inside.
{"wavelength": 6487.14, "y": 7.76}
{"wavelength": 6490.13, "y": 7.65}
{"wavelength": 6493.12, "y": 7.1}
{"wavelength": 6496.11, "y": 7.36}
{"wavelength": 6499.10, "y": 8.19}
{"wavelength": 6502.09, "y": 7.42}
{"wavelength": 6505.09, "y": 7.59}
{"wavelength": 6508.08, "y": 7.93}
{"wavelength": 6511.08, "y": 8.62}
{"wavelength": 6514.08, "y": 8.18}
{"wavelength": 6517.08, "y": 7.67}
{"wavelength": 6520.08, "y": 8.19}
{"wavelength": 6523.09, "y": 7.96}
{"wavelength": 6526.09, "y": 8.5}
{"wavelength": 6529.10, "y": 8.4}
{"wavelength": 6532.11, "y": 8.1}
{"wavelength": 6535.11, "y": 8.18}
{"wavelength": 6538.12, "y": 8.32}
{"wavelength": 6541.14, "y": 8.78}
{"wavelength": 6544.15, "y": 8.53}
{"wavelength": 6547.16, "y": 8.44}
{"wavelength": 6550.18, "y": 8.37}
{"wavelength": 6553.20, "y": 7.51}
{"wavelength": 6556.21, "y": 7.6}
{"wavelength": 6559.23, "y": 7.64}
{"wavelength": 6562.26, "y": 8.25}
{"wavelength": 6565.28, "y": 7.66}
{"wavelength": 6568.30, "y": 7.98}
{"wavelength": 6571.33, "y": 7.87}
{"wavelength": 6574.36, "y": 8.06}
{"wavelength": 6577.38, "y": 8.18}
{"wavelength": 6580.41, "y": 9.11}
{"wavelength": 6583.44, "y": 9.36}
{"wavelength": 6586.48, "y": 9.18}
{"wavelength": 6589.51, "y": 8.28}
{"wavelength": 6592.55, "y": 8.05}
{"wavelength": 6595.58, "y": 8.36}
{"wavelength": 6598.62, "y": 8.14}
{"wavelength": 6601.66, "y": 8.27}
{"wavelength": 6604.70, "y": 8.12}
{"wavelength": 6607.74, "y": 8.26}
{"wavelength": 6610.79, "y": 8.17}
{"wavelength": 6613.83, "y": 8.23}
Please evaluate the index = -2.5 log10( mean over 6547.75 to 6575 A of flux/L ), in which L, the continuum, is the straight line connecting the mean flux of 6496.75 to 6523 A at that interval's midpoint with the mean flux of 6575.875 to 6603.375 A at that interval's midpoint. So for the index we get 0.06 mag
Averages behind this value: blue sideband 7.95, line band 7.89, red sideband 8.54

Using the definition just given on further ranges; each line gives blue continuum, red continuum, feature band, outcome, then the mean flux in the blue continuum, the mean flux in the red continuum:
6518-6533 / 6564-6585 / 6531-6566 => 0.02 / 8.21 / 8.33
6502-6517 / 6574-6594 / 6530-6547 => -0.02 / 7.97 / 8.64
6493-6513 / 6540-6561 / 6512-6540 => -0.03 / 7.8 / 8.11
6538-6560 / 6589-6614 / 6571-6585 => -0.05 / 8.15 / 8.21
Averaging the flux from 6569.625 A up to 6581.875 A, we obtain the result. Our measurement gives 8.3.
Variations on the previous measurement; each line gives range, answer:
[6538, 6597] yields 8.28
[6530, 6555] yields 8.28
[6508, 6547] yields 8.28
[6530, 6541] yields 8.28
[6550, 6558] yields 7.74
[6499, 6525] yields 7.97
